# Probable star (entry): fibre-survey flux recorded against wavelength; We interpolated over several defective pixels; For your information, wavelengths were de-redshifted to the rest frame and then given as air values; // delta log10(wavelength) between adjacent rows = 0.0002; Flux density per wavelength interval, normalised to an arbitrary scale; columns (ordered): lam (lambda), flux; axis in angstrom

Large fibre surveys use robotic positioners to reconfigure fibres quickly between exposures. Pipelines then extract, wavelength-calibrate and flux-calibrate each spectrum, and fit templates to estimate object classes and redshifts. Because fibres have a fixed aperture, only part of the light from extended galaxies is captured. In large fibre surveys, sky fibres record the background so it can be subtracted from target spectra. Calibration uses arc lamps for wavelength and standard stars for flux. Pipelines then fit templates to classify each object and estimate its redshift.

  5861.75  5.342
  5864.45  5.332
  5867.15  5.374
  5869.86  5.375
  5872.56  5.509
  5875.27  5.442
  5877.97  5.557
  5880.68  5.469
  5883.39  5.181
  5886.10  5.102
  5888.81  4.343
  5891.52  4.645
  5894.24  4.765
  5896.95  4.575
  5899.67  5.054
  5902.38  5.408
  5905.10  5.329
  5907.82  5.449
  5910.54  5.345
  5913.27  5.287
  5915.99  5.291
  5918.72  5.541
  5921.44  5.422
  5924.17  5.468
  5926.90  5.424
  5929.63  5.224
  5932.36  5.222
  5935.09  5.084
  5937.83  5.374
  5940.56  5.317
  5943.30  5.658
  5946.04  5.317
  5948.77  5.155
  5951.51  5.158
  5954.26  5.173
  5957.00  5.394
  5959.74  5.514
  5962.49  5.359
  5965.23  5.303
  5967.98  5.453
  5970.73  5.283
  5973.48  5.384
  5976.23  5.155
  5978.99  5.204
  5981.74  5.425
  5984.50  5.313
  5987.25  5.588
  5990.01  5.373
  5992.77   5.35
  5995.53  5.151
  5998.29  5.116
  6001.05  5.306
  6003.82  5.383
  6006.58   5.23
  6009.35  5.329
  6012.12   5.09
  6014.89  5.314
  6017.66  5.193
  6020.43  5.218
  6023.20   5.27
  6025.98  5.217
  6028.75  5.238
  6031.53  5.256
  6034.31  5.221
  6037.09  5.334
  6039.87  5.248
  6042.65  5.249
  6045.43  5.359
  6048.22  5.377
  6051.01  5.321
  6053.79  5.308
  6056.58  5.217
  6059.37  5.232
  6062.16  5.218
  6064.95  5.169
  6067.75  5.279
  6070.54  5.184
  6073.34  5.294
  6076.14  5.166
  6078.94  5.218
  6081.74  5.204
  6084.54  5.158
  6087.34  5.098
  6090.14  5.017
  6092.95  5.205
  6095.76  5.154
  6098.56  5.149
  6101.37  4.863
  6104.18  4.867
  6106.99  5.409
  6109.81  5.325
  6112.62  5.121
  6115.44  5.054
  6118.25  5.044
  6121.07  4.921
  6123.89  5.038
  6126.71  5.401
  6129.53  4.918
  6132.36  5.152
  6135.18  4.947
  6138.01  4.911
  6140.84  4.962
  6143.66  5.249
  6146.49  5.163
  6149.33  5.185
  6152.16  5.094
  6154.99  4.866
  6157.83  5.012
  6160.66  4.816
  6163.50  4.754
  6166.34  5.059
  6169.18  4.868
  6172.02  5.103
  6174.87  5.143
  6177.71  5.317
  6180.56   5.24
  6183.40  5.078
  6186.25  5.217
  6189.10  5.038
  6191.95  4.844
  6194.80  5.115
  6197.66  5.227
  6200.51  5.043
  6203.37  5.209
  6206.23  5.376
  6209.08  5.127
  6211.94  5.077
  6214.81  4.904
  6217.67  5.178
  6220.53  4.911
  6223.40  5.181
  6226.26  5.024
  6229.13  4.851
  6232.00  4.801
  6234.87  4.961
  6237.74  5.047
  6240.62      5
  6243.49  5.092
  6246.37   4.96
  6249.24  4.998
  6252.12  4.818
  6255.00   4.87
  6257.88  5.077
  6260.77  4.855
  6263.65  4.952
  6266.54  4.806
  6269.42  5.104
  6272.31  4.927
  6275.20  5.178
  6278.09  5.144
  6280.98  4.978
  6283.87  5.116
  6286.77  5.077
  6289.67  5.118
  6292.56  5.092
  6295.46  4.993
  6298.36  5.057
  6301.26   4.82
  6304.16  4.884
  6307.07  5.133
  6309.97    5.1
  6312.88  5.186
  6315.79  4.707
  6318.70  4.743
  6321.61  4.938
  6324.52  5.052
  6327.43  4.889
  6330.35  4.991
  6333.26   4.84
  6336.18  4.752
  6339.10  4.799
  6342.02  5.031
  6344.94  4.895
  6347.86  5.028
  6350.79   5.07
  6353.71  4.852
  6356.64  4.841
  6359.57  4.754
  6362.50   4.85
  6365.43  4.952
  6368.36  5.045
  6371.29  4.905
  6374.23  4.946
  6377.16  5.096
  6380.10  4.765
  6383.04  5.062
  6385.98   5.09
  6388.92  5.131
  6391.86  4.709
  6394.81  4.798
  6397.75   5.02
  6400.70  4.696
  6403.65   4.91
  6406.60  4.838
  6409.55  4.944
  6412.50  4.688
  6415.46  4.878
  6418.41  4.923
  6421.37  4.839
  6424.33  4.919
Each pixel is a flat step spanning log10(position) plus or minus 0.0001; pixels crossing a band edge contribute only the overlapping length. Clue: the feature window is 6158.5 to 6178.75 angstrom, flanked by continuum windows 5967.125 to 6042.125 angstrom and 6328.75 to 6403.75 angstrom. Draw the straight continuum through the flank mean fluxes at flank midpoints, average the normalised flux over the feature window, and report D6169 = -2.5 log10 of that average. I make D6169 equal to 0.024 mag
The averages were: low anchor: 5.28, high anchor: 4.92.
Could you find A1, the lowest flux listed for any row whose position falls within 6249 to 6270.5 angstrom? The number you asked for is 4.806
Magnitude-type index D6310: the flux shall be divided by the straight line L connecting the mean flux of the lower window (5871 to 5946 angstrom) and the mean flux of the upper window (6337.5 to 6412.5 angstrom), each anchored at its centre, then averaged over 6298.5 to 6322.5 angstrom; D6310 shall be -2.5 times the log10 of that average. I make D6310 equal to 0.00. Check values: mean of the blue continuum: 5.24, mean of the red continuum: 4.92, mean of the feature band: 4.94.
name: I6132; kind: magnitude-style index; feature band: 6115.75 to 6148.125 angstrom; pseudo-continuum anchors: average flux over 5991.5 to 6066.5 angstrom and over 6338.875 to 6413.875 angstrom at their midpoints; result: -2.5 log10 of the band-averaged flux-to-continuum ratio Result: 0.02 mag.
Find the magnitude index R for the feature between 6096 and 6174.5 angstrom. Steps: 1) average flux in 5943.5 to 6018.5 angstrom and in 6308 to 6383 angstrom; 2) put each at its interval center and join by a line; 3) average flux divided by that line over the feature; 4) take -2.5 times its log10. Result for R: 0.02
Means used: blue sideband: 5.3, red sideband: 4.93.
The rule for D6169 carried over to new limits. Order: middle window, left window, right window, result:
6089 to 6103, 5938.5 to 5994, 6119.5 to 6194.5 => 0.015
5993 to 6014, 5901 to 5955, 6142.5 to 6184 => 0.002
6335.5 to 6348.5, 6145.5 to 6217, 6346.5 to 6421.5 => 0.009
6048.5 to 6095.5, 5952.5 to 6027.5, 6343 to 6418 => 0.002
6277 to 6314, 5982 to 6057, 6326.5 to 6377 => -0.016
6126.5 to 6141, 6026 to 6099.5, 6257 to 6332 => 0.028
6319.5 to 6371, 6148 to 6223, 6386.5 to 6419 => 0.002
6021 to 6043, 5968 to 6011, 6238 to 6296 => 0.002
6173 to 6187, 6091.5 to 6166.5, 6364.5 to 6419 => -0.034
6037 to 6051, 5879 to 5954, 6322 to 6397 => -0.038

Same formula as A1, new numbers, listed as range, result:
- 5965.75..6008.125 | 5.116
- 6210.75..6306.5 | 4.801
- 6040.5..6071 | 5.169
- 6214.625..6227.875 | 4.904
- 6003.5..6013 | 5.09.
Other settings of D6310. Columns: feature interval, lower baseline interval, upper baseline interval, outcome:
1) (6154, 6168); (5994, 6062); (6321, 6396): 0.05 mag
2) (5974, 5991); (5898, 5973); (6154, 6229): -0.01 mag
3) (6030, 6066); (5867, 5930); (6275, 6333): -0.03 mag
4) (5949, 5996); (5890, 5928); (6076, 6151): -0.03 mag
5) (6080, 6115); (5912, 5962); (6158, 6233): 0.01 mag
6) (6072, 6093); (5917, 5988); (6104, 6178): 0.00 mag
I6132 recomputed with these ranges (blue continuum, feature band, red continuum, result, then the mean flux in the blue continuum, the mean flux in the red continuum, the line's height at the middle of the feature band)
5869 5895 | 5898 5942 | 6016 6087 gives -0.033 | 5.14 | 5.24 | 5.17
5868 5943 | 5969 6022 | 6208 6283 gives -0.024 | 5.24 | 4.99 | 5.17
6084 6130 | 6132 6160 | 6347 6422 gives 0.007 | 5.11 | 4.91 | 5.08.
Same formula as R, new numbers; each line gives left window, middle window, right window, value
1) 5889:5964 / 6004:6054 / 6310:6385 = -0.02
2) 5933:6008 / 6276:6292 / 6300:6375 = -0.02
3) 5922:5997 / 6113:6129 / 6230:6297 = 0.01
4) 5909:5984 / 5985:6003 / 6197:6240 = -0.01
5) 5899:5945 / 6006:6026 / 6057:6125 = 0.00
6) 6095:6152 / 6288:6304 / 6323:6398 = -0.01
